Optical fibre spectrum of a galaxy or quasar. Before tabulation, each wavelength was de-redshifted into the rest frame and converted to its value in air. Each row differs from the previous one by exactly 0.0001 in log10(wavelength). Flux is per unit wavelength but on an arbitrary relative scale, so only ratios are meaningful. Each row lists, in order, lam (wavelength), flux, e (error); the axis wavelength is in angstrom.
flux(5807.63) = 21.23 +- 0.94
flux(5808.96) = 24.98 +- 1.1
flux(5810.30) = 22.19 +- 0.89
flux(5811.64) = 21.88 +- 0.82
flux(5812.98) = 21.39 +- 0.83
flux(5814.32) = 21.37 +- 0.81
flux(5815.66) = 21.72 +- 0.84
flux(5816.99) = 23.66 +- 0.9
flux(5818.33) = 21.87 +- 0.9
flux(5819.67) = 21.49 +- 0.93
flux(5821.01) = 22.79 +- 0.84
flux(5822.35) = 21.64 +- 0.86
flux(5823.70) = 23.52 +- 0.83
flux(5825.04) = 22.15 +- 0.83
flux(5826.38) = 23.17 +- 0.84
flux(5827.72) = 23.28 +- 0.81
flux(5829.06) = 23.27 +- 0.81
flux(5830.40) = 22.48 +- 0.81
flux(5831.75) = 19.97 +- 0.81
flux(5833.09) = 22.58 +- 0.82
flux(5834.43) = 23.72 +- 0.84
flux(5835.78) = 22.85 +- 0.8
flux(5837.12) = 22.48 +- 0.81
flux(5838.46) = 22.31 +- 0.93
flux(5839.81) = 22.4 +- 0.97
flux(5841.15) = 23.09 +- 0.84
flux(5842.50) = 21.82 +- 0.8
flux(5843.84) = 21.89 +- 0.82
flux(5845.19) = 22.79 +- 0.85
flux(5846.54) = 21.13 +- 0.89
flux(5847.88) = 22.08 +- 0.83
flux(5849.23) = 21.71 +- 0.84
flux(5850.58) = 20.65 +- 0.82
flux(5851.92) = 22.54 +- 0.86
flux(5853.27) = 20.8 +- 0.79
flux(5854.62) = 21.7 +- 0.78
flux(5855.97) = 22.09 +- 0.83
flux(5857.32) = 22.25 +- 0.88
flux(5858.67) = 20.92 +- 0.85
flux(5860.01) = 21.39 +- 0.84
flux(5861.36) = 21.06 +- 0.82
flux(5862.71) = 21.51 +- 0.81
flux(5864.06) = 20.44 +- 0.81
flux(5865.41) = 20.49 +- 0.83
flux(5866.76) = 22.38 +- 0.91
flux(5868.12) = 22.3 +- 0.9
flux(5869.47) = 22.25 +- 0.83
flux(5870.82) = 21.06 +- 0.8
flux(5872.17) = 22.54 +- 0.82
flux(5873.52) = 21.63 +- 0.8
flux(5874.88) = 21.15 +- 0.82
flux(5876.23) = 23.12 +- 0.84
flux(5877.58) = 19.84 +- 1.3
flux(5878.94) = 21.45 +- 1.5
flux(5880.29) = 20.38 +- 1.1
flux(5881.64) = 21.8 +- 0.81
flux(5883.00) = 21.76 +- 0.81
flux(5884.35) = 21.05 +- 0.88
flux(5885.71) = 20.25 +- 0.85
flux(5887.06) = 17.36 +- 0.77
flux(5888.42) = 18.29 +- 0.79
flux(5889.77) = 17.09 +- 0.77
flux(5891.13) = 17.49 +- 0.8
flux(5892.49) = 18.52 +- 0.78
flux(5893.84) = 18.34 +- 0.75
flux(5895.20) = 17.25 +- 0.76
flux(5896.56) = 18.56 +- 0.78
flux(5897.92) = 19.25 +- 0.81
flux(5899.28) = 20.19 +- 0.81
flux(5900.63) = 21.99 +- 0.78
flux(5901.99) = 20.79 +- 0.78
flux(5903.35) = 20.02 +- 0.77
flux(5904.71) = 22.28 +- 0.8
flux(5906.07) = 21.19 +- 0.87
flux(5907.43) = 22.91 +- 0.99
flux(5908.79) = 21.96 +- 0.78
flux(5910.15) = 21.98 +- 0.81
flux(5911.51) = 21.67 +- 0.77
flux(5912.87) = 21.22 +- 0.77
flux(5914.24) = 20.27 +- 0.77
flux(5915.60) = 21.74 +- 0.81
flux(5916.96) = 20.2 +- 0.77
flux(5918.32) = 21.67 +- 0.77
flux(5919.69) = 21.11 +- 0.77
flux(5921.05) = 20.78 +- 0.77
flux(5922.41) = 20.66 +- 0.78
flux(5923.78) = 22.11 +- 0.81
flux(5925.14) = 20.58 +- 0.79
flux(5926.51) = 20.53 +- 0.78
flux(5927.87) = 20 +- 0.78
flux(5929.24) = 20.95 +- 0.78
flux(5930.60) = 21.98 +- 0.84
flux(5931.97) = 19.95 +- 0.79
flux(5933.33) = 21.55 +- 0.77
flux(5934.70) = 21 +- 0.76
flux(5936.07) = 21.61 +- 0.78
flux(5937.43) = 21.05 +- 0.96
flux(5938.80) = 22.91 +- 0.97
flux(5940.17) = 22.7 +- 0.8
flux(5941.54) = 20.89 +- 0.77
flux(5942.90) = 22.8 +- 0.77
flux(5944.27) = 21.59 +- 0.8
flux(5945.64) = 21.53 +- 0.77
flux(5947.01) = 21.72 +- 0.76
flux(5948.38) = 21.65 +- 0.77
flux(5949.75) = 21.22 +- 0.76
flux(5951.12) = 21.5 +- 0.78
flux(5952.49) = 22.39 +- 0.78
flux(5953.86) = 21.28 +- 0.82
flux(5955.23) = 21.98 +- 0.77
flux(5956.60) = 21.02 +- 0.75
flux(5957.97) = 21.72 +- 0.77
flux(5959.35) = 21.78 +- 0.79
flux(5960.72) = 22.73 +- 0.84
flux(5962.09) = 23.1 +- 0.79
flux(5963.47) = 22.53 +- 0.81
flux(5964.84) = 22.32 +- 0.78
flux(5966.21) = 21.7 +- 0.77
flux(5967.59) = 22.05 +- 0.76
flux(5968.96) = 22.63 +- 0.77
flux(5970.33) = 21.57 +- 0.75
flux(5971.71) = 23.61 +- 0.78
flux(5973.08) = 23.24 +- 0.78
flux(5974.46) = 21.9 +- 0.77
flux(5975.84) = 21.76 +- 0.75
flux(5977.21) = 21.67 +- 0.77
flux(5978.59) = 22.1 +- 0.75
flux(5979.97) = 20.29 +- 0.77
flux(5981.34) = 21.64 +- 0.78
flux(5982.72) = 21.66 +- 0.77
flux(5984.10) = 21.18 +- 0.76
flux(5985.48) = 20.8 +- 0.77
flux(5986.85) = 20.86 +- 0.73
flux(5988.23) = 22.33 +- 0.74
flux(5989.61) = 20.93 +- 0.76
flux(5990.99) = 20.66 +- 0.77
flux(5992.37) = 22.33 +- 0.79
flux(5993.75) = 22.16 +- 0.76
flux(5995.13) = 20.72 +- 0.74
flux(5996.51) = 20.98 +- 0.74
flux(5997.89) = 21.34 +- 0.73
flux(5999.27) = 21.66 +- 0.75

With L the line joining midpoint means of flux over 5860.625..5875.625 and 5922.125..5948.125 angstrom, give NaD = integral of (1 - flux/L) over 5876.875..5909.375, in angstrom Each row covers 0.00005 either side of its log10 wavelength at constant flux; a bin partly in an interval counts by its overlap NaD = 2.2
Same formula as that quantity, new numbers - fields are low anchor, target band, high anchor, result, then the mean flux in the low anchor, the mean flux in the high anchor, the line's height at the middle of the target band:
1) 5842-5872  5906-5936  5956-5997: 0.73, 21.6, 21.8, 21.7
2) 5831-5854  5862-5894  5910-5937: 1.57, 22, 21.1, 21.6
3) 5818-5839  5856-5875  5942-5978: 0.68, 22.5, 22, 22.4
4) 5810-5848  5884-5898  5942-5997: 2.33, 22.3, 21.8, 22.1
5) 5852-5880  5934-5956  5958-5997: 0.00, 21.5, 21.8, 21.7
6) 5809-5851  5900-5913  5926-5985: 0.20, 22.3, 21.7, 22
